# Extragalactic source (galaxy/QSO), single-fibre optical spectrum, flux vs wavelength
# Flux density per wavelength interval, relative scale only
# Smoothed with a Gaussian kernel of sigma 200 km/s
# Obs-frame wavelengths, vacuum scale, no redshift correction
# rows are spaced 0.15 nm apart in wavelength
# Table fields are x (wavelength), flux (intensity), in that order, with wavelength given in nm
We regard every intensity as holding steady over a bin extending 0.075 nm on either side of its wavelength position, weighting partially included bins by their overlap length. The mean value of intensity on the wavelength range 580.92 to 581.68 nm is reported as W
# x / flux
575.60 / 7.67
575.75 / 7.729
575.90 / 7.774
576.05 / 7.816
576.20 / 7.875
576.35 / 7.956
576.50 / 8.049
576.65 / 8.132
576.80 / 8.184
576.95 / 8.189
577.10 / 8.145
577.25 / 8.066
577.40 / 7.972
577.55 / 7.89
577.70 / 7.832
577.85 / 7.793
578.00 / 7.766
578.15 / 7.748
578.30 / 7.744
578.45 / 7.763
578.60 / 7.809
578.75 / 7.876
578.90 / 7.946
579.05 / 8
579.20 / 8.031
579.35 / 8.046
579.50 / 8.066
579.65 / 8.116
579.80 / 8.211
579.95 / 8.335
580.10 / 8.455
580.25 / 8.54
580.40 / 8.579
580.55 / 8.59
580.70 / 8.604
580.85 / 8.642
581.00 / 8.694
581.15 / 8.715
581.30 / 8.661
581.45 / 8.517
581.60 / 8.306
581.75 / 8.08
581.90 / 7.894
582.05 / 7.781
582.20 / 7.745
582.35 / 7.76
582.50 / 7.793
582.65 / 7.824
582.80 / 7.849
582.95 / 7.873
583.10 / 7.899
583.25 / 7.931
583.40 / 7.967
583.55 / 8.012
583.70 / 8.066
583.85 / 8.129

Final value 8.58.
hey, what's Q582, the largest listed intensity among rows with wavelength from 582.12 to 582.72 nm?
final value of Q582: 7.824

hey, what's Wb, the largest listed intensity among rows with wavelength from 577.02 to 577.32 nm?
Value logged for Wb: 8.145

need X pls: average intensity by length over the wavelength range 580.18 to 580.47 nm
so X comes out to 8.56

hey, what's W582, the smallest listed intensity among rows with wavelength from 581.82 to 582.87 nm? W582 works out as 7.745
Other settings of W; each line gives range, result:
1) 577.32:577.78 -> 7.9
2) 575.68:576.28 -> 7.8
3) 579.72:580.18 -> 8.33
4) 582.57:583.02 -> 7.85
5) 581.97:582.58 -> 7.77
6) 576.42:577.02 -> 8.14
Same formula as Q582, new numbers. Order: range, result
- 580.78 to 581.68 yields 8.715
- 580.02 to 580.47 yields 8.579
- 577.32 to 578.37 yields 7.972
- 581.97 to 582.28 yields 7.781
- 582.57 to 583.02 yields 7.873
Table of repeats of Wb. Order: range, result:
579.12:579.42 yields 8.046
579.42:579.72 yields 8.116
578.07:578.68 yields 7.809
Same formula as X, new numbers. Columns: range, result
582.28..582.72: 7.79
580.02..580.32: 8.49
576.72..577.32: 8.15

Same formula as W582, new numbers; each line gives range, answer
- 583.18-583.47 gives 7.931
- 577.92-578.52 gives 7.744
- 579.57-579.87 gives 8.116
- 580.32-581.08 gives 8.579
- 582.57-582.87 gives 7.824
